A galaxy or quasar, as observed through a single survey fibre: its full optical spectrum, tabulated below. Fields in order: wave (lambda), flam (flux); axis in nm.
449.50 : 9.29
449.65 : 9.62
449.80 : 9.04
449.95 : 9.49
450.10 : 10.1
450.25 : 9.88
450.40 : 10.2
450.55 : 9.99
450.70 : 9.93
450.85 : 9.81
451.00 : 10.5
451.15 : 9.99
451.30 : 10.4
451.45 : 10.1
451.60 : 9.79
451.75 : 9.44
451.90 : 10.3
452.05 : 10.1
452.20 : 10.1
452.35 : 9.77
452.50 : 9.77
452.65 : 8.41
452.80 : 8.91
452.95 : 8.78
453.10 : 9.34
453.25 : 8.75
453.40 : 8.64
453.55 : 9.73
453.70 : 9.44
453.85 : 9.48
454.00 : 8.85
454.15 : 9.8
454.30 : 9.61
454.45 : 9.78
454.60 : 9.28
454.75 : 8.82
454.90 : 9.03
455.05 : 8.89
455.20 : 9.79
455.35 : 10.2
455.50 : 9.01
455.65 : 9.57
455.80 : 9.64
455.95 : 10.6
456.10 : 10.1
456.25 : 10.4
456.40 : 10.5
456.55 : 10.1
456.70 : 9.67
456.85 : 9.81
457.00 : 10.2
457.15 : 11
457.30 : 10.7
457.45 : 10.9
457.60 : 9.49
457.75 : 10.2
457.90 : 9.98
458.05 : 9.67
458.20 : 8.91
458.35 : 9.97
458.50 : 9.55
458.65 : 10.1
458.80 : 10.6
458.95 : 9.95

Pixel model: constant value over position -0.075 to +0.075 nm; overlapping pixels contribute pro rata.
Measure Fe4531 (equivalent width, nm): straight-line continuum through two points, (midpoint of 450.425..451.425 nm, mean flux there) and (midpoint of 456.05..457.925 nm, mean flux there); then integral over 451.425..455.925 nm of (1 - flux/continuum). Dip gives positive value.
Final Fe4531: 0.32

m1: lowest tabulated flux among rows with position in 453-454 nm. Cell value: 8.64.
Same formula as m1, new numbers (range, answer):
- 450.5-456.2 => 8.41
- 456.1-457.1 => 9.67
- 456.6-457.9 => 9.49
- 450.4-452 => 9.44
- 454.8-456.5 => 8.89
